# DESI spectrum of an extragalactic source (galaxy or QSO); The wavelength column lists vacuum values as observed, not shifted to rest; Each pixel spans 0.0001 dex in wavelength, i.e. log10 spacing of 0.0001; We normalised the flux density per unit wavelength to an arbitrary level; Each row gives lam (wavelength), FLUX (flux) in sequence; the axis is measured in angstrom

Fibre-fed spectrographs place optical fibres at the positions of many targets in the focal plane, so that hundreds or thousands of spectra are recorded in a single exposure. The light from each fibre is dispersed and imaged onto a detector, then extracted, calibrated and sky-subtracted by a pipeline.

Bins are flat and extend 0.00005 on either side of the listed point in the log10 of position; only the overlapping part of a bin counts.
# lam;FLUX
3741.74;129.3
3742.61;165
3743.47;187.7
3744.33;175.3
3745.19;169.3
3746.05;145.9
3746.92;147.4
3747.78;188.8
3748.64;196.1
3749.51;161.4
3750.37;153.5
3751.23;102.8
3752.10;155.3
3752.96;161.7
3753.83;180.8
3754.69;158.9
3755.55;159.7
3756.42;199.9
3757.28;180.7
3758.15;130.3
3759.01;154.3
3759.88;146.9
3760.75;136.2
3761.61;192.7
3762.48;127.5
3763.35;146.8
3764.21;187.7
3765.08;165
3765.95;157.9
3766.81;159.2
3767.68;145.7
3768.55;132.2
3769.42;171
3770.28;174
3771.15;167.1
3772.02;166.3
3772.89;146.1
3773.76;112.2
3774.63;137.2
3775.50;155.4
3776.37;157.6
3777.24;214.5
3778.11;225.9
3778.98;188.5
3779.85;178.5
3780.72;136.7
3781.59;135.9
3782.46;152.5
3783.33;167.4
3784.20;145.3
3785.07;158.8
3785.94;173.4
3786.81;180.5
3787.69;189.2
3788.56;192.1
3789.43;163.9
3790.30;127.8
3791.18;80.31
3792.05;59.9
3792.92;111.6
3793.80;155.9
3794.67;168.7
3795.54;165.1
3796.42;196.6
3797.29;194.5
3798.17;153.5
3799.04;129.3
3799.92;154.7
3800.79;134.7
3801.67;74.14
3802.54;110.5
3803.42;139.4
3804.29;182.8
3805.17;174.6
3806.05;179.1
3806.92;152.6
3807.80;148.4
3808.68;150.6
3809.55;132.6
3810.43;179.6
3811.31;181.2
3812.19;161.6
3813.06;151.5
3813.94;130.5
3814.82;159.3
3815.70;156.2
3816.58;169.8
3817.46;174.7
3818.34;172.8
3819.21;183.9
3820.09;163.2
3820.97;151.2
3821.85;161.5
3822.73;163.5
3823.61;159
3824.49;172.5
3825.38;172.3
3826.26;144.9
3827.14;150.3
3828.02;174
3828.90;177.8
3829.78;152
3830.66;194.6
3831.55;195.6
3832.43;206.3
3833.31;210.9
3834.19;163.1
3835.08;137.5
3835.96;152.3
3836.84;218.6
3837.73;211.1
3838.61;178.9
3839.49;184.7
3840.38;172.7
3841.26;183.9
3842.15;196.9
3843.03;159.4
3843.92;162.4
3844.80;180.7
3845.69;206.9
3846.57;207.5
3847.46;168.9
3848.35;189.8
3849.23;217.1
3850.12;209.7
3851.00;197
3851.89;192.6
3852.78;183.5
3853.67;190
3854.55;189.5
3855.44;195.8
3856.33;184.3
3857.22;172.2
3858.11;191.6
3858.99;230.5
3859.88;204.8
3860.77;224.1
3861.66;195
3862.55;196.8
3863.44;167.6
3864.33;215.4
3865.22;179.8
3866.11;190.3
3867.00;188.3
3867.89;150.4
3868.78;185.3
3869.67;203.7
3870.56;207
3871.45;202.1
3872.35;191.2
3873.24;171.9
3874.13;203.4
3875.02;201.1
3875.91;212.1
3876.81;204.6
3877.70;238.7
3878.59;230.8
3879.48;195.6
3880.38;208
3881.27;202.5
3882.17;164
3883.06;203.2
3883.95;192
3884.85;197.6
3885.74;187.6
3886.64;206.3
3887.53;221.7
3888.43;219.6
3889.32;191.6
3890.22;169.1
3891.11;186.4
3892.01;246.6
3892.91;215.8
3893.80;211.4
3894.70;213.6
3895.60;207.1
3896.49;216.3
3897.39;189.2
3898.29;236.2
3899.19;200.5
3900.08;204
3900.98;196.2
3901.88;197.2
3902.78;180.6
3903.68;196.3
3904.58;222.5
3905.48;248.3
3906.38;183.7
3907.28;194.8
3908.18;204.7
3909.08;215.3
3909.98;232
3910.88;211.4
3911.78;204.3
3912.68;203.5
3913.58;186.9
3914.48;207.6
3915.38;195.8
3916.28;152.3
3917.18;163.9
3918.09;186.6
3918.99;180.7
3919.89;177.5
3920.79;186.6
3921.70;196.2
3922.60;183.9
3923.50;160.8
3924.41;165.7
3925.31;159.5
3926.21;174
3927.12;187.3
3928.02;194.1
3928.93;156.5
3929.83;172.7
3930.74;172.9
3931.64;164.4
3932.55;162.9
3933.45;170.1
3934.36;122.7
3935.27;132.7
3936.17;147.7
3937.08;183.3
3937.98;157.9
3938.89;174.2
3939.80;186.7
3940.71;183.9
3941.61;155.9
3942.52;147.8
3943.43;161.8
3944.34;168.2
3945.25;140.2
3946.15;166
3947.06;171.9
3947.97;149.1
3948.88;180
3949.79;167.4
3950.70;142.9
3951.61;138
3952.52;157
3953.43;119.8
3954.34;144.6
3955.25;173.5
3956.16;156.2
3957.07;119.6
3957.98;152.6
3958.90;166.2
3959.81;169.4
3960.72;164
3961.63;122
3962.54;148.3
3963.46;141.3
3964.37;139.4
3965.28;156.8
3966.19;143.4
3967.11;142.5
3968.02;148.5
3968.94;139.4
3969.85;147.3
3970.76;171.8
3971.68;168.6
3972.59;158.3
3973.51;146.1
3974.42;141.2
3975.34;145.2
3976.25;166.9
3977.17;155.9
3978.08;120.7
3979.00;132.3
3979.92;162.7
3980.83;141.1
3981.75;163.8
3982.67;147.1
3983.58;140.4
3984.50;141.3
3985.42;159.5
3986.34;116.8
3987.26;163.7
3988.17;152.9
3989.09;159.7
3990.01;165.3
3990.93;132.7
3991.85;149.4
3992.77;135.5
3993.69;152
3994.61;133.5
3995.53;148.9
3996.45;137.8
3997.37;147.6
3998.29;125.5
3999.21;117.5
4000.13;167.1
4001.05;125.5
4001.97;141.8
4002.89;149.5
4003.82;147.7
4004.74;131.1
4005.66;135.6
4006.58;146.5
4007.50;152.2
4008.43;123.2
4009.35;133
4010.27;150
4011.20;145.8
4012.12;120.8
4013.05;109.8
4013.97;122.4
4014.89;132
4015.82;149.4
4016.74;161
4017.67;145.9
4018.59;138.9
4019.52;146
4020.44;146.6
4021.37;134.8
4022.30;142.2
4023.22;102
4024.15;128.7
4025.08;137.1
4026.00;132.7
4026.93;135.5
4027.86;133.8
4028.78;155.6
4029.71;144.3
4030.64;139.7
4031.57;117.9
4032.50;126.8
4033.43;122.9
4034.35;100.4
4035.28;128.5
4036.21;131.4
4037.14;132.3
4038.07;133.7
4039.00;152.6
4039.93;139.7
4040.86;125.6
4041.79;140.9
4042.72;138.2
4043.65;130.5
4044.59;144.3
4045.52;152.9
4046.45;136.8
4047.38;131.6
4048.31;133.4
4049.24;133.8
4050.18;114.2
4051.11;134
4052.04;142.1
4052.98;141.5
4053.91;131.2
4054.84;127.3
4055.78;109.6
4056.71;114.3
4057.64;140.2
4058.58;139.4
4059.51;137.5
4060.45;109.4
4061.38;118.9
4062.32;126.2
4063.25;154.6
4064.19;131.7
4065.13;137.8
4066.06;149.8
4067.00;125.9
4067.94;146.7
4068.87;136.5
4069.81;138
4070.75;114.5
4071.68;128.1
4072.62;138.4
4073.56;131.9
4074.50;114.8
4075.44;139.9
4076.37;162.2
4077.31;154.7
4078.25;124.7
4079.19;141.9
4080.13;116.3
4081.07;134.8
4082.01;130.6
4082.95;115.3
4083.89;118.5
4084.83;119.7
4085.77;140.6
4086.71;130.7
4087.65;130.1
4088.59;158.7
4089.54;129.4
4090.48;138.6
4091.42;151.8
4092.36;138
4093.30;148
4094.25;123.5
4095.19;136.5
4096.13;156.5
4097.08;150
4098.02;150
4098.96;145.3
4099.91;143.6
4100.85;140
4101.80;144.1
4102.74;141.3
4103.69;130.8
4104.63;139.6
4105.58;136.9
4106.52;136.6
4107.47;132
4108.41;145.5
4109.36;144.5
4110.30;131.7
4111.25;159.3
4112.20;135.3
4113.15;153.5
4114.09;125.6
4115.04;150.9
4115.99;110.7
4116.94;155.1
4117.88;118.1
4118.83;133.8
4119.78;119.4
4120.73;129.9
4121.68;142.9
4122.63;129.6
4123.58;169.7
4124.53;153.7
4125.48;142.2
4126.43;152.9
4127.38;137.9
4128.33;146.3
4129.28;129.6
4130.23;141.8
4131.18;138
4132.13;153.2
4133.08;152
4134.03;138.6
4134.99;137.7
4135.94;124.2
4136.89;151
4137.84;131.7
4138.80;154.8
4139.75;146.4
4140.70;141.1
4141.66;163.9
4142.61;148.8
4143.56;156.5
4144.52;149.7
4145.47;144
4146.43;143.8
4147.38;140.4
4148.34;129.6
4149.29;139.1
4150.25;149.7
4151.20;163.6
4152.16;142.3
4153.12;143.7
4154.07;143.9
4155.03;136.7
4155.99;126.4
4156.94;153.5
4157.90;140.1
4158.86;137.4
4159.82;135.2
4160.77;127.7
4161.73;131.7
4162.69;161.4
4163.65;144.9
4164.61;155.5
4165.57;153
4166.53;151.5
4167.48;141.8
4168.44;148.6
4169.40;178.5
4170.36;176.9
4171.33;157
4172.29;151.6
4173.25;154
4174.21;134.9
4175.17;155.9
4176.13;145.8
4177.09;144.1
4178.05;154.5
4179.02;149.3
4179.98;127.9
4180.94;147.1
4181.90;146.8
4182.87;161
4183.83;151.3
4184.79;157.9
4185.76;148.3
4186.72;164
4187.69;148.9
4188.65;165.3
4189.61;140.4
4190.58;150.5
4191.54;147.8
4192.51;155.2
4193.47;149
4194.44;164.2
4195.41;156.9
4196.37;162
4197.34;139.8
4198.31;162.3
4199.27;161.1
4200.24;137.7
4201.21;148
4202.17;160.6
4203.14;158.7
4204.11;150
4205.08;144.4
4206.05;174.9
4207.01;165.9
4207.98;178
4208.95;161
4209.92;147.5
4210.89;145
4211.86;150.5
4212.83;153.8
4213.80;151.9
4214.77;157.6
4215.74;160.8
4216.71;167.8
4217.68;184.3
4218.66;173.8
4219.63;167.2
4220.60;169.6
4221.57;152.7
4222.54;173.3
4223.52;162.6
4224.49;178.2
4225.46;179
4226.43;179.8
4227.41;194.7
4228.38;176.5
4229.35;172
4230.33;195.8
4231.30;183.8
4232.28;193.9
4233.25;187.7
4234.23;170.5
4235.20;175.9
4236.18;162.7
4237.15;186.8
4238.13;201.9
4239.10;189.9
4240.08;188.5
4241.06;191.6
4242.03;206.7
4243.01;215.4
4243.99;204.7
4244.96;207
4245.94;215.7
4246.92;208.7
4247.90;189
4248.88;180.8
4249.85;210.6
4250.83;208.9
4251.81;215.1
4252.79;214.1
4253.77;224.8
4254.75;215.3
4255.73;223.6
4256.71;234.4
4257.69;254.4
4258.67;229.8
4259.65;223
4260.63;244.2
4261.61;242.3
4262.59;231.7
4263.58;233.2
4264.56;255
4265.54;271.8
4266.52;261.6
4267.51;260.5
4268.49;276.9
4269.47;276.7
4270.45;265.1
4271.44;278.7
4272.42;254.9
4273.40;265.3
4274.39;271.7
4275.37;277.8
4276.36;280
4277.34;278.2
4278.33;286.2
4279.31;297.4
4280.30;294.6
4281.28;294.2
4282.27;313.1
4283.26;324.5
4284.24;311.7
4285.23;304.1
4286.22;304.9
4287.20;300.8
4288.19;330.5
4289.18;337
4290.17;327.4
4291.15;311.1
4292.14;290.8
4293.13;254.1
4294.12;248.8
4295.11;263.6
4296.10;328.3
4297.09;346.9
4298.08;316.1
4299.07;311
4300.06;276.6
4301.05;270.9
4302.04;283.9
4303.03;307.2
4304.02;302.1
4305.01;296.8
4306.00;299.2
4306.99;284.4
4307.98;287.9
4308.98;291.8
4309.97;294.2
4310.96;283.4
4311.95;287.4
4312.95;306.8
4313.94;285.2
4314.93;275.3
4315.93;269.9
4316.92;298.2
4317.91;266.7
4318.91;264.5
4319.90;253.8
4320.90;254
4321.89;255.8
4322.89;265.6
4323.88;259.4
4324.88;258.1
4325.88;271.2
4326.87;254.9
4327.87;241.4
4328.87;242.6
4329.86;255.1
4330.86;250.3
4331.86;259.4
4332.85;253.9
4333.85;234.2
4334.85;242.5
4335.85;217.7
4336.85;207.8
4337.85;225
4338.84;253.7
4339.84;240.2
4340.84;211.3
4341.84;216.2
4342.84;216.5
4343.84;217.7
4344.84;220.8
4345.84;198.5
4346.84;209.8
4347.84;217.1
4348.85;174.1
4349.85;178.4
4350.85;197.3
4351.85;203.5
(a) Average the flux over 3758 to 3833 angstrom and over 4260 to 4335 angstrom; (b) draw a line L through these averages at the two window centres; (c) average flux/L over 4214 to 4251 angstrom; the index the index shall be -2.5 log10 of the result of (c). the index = 0.388 mag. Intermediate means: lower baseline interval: 158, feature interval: 184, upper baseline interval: 279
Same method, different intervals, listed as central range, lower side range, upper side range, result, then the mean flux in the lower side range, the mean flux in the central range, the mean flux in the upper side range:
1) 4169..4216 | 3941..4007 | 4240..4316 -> 0.452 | 149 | 154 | 267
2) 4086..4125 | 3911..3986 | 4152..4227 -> 0.120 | 161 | 140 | 154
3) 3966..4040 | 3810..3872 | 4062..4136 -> 0.100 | 182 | 141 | 138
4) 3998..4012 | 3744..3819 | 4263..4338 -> 0.443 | 157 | 139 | 278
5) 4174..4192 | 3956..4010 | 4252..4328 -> 0.470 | 146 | 150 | 276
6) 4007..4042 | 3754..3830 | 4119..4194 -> 0.122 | 158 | 135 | 147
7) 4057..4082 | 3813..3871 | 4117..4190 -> 0.161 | 182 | 134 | 146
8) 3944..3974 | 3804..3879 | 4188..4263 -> 0.195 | 182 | 152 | 181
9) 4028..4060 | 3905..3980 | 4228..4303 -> 0.398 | 166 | 133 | 250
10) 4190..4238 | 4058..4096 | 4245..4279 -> 0.285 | 134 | 165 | 243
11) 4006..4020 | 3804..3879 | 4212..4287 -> 0.392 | 182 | 138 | 222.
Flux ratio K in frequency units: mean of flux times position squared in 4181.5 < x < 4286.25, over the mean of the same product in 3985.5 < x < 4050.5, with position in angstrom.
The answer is 1.63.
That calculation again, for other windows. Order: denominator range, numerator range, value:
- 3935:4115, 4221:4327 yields 2.01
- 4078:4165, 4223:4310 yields 1.90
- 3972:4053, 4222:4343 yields 2.05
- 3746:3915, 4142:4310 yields 1.39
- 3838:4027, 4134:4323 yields 1.40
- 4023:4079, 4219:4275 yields 1.76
